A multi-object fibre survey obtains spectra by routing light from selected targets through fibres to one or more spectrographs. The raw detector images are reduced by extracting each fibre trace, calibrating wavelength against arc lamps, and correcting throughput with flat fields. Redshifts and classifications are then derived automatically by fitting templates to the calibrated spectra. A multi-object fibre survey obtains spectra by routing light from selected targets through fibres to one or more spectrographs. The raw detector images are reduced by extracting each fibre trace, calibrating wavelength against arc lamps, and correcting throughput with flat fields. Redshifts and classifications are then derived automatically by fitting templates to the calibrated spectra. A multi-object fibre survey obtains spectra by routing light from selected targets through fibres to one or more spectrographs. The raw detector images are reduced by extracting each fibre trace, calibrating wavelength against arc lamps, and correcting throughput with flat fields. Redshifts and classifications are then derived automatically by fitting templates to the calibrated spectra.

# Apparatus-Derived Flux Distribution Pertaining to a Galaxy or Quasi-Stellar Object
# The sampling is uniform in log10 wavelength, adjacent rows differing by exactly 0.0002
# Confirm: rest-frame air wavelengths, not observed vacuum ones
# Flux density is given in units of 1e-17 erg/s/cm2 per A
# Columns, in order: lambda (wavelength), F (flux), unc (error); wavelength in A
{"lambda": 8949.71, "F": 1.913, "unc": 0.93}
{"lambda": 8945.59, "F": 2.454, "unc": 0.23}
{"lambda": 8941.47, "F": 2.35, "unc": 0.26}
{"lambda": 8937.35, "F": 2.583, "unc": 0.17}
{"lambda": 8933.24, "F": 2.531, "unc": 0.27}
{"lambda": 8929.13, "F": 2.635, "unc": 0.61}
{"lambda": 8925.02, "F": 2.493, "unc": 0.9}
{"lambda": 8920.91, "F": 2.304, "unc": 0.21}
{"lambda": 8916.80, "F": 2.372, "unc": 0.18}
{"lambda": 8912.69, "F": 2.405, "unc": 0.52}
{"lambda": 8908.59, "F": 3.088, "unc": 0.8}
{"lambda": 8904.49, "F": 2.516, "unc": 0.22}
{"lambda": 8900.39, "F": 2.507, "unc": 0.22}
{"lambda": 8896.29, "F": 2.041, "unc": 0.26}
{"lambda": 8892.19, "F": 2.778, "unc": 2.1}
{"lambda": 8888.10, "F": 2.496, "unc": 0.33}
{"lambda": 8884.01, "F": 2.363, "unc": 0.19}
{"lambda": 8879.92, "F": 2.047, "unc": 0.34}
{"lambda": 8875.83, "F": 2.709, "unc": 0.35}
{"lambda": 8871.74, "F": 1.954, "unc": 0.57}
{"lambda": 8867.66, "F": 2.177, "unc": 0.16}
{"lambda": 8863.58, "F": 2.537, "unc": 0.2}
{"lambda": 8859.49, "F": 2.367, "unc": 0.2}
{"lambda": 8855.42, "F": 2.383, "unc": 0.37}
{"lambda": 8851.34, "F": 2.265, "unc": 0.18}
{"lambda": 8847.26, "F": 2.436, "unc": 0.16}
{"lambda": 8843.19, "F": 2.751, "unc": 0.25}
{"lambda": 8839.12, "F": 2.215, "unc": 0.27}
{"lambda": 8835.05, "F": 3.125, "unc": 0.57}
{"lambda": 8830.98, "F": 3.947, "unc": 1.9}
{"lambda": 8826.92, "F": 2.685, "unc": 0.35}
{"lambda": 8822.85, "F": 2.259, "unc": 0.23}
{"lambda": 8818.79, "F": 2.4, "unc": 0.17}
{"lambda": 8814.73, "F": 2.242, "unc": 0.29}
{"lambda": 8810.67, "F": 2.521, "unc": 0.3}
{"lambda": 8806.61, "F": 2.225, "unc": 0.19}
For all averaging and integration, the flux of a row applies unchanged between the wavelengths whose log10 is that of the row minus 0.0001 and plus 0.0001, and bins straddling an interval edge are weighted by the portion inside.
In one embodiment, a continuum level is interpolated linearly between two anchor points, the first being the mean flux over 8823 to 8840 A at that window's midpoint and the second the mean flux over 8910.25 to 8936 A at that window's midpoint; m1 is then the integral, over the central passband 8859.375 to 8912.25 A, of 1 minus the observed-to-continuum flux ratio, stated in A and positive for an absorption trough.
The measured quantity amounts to 4.6 A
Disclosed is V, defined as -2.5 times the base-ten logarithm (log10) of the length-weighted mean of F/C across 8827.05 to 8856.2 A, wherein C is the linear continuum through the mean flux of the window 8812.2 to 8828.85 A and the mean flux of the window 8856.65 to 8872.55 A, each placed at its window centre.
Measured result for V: -0.169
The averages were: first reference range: 2.4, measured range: 2.74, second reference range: 2.29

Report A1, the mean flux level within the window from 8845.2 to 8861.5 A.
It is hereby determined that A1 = 2.36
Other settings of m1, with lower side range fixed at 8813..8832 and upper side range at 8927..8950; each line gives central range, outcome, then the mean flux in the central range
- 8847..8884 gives 3.7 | 2.32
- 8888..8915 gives -0.4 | 2.55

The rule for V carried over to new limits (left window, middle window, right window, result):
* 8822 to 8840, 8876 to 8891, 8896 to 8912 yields 0.128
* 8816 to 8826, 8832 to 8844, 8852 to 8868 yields -0.181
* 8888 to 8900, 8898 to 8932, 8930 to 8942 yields -0.024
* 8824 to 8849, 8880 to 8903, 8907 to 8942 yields 0.104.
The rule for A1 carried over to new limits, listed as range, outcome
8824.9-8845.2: 2.95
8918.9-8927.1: 2.4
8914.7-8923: 2.34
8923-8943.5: 2.52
